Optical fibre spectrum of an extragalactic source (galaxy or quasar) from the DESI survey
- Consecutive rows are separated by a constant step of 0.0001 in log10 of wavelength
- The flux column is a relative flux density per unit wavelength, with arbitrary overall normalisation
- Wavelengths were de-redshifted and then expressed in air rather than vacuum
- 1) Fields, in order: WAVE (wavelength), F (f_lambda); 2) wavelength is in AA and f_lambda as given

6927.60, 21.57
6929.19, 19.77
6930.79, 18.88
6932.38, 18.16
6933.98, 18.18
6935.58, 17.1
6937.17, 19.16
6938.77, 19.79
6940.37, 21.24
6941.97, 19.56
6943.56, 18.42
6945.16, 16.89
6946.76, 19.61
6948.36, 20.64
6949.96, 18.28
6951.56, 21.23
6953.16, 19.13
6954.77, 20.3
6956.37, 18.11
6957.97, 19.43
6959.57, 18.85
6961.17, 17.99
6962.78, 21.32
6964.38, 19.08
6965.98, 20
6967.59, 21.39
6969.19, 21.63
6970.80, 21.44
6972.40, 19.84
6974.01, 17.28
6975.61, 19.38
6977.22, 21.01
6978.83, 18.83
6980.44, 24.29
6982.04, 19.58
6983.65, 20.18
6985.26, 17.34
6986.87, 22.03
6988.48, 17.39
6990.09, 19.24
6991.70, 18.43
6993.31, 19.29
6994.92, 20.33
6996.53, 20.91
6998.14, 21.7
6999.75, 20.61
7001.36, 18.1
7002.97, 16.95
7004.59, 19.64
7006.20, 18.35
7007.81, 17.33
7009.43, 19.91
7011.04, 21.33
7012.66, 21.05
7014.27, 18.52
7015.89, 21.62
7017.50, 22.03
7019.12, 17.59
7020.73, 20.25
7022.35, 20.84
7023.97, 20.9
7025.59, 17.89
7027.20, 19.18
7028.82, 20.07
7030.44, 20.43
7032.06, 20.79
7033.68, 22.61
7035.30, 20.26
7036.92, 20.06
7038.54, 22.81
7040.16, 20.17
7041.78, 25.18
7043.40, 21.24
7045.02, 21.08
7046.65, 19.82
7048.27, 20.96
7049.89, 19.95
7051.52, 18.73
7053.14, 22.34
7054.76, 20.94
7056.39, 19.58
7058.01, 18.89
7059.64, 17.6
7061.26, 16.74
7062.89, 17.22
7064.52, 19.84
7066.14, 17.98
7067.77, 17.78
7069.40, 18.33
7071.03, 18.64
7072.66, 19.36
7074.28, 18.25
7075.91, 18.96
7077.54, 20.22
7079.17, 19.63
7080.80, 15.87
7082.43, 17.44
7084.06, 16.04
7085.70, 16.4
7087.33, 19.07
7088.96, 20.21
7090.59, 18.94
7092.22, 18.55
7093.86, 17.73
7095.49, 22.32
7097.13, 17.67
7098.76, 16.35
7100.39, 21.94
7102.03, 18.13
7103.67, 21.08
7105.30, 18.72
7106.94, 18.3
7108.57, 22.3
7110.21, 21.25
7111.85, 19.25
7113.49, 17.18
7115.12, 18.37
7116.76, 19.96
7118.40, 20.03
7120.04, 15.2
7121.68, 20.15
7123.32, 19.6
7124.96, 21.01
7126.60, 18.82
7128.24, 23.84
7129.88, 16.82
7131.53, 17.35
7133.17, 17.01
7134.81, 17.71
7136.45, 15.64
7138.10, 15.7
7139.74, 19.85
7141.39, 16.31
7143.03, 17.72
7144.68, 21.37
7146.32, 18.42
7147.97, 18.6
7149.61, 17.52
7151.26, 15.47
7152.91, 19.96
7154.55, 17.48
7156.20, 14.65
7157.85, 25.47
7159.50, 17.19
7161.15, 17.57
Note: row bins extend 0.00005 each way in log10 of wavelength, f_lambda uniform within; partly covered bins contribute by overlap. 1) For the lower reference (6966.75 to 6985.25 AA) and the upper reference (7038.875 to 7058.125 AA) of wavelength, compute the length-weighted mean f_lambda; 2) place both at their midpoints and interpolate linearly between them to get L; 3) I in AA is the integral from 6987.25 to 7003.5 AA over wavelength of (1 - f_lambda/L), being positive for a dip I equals 0.8 AA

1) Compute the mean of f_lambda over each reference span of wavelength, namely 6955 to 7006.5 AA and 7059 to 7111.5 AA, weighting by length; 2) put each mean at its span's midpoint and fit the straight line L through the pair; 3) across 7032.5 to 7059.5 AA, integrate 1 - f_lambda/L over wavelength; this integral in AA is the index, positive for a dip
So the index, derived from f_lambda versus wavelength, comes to -2.5 AA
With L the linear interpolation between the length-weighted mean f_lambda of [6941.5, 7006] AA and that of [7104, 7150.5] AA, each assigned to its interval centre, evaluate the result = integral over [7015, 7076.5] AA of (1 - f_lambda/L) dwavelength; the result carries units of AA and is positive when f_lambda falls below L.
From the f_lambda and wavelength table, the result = -2.3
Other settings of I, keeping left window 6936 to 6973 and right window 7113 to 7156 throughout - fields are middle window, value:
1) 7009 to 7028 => -0.89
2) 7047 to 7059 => -0.77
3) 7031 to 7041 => -1.08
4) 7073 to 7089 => 0.49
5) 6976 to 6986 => -0.36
